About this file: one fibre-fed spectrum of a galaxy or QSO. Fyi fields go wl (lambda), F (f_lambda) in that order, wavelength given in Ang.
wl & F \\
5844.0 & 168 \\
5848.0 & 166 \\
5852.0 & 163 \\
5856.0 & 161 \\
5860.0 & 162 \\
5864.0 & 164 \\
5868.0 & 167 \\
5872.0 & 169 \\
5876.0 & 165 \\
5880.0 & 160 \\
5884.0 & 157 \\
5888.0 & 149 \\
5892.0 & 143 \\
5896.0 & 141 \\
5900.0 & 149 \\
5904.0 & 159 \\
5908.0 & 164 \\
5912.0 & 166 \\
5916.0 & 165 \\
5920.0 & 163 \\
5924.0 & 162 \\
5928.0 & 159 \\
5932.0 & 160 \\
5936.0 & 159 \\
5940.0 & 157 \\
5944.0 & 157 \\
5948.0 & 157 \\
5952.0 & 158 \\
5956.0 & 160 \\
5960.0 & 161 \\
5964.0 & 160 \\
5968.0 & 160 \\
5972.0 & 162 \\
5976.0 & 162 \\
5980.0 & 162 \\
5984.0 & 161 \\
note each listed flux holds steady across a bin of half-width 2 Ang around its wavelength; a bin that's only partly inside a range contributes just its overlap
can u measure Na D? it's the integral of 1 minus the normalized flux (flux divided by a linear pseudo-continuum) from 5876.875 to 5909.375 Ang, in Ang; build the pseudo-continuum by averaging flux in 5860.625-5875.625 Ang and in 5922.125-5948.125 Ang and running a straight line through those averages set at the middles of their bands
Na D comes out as 2.1 Ang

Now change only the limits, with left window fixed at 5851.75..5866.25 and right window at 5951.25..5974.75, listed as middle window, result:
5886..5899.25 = 1.4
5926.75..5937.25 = 0.1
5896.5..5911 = 0.5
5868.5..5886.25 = -0.1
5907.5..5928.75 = -0.3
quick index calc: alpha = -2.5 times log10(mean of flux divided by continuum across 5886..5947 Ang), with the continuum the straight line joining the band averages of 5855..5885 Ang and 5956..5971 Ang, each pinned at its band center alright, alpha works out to 0.03 mag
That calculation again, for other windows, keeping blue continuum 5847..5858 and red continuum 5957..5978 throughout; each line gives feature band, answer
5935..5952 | 0.027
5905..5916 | -0.016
